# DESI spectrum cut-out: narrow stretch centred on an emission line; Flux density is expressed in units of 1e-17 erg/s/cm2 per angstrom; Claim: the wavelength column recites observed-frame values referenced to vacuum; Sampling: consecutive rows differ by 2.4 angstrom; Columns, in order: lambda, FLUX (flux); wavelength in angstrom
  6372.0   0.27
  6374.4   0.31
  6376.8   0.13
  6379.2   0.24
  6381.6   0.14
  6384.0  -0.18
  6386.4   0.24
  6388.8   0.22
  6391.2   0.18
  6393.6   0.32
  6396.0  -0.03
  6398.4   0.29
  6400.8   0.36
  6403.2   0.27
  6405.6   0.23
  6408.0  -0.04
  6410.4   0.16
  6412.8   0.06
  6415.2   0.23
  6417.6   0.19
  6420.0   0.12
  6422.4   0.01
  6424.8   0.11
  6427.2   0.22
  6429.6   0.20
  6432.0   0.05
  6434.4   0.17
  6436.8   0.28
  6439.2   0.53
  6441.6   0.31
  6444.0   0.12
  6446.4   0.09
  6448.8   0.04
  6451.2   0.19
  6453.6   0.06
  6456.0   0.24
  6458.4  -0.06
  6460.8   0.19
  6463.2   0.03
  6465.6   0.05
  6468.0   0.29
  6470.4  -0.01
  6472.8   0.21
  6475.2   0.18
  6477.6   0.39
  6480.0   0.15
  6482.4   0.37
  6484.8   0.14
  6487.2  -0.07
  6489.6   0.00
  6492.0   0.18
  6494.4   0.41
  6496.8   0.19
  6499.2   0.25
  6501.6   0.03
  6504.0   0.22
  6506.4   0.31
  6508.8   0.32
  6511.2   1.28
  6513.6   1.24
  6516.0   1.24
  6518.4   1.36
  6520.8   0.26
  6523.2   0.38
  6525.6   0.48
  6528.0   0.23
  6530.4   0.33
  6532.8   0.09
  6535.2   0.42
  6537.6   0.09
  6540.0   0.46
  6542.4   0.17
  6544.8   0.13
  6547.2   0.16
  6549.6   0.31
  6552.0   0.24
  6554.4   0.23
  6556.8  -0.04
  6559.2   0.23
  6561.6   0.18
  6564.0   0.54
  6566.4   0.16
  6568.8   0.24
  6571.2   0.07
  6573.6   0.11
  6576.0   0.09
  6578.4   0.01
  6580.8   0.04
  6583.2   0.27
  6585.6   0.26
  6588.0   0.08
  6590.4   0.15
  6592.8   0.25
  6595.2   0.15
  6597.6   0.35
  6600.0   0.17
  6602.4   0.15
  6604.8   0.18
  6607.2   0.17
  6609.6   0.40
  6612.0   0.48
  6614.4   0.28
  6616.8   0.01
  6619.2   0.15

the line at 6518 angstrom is [O II]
